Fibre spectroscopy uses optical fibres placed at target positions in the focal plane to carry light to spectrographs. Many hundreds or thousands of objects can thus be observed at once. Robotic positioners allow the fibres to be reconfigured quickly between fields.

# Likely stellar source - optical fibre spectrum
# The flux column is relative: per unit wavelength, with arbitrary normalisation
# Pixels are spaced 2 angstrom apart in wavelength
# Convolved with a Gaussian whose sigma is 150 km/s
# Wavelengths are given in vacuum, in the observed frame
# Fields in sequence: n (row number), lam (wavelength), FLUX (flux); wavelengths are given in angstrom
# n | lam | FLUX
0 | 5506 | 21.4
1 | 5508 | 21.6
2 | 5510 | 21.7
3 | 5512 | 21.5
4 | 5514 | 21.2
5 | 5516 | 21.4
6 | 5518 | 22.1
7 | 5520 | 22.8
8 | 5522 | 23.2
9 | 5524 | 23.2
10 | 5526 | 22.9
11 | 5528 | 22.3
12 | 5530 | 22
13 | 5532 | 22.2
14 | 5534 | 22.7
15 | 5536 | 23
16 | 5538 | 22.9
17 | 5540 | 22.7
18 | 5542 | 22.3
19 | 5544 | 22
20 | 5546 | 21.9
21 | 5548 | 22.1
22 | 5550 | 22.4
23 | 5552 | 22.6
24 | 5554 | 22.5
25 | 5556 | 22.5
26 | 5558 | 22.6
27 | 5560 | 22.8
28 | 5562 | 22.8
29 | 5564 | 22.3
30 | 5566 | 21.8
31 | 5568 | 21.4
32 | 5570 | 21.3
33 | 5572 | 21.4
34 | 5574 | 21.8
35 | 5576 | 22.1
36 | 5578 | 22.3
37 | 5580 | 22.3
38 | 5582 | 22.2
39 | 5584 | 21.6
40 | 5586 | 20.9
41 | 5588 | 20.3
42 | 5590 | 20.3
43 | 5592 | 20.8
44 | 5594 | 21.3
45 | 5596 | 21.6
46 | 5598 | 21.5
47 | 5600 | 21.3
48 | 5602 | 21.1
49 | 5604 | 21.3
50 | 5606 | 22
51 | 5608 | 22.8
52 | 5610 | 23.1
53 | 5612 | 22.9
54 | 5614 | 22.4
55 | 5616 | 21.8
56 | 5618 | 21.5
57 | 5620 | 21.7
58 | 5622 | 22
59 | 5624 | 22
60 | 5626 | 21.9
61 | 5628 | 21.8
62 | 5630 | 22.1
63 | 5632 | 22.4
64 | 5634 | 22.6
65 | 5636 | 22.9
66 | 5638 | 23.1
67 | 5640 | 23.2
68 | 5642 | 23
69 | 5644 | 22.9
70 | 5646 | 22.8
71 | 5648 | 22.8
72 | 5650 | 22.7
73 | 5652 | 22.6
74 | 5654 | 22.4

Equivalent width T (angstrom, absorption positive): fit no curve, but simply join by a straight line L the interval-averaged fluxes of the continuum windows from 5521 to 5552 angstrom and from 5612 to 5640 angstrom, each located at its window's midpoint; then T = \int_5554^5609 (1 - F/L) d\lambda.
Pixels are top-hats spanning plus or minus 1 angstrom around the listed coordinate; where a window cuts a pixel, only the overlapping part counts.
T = 1.6 angstrom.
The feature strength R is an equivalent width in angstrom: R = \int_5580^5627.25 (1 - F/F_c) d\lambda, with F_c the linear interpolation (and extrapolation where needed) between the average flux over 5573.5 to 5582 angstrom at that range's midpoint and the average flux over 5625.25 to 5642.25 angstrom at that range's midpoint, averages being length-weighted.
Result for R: 1.4 angstrom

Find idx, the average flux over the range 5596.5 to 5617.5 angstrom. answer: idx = 22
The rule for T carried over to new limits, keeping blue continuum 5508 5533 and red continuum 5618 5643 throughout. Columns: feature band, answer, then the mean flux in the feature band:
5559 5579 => 0.2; 22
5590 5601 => 0.5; 21.2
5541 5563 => -0.2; 22.4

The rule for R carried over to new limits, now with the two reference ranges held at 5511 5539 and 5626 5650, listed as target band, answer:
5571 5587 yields 0.5 angstrom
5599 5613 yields 0.3 angstrom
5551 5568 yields 0.0 angstrom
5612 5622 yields 0.3 angstrom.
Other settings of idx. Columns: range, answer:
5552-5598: 21.8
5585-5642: 21.9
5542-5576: 22.1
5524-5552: 22.4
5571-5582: 22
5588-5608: 21.3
